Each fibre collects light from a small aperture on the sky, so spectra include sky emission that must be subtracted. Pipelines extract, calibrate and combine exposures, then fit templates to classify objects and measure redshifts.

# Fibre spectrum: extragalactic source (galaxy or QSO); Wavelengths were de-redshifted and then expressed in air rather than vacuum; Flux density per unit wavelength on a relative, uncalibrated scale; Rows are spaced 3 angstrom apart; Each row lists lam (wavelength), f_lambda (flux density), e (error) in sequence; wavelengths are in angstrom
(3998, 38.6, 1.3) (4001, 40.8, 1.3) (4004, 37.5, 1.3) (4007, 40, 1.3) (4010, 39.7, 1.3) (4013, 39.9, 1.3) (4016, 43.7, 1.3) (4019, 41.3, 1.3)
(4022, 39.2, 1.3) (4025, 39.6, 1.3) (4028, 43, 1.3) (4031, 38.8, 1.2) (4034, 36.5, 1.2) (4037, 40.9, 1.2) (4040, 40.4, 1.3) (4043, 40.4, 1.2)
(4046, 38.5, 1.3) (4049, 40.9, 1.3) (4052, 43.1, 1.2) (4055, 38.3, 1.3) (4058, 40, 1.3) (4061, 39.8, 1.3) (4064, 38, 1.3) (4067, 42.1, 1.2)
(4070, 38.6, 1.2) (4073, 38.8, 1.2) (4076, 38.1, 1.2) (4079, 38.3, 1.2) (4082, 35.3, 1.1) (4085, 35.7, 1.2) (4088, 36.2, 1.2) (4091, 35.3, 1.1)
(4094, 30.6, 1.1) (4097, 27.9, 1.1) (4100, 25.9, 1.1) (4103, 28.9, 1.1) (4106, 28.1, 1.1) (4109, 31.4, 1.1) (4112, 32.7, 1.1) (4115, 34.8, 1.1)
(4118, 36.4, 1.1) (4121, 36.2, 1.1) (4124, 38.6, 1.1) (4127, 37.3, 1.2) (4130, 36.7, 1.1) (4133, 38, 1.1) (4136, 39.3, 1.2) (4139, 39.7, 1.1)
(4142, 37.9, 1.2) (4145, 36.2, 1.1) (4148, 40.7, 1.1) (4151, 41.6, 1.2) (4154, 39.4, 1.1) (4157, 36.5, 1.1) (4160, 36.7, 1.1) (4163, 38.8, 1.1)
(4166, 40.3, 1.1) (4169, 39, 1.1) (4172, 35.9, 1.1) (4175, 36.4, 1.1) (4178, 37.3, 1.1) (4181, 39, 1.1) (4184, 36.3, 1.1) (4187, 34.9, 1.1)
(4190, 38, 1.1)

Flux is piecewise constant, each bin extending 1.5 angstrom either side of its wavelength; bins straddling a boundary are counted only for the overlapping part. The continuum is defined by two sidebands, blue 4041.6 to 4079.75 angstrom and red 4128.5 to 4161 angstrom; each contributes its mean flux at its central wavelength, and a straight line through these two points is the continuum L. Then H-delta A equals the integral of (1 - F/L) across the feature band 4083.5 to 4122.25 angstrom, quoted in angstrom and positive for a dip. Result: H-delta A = 6.7 angstrom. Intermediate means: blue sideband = 39.6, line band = 32.3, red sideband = 38.5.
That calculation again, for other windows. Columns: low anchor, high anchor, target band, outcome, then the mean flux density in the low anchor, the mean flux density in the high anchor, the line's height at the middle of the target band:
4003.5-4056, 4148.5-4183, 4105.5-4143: 2.65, 40.2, 38.3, 38.9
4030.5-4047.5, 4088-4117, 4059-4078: -2.04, 39.3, 31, 35.4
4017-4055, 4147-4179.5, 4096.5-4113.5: 4.33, 40.2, 38.4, 39.2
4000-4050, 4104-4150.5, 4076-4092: 0.64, 40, 36.3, 37.9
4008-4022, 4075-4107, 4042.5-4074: -3.15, 40.9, 32.7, 36.3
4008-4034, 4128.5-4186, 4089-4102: 3.00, 40.4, 38.2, 39.2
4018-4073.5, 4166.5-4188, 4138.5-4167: -0.78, 39.9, 37.2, 37.7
